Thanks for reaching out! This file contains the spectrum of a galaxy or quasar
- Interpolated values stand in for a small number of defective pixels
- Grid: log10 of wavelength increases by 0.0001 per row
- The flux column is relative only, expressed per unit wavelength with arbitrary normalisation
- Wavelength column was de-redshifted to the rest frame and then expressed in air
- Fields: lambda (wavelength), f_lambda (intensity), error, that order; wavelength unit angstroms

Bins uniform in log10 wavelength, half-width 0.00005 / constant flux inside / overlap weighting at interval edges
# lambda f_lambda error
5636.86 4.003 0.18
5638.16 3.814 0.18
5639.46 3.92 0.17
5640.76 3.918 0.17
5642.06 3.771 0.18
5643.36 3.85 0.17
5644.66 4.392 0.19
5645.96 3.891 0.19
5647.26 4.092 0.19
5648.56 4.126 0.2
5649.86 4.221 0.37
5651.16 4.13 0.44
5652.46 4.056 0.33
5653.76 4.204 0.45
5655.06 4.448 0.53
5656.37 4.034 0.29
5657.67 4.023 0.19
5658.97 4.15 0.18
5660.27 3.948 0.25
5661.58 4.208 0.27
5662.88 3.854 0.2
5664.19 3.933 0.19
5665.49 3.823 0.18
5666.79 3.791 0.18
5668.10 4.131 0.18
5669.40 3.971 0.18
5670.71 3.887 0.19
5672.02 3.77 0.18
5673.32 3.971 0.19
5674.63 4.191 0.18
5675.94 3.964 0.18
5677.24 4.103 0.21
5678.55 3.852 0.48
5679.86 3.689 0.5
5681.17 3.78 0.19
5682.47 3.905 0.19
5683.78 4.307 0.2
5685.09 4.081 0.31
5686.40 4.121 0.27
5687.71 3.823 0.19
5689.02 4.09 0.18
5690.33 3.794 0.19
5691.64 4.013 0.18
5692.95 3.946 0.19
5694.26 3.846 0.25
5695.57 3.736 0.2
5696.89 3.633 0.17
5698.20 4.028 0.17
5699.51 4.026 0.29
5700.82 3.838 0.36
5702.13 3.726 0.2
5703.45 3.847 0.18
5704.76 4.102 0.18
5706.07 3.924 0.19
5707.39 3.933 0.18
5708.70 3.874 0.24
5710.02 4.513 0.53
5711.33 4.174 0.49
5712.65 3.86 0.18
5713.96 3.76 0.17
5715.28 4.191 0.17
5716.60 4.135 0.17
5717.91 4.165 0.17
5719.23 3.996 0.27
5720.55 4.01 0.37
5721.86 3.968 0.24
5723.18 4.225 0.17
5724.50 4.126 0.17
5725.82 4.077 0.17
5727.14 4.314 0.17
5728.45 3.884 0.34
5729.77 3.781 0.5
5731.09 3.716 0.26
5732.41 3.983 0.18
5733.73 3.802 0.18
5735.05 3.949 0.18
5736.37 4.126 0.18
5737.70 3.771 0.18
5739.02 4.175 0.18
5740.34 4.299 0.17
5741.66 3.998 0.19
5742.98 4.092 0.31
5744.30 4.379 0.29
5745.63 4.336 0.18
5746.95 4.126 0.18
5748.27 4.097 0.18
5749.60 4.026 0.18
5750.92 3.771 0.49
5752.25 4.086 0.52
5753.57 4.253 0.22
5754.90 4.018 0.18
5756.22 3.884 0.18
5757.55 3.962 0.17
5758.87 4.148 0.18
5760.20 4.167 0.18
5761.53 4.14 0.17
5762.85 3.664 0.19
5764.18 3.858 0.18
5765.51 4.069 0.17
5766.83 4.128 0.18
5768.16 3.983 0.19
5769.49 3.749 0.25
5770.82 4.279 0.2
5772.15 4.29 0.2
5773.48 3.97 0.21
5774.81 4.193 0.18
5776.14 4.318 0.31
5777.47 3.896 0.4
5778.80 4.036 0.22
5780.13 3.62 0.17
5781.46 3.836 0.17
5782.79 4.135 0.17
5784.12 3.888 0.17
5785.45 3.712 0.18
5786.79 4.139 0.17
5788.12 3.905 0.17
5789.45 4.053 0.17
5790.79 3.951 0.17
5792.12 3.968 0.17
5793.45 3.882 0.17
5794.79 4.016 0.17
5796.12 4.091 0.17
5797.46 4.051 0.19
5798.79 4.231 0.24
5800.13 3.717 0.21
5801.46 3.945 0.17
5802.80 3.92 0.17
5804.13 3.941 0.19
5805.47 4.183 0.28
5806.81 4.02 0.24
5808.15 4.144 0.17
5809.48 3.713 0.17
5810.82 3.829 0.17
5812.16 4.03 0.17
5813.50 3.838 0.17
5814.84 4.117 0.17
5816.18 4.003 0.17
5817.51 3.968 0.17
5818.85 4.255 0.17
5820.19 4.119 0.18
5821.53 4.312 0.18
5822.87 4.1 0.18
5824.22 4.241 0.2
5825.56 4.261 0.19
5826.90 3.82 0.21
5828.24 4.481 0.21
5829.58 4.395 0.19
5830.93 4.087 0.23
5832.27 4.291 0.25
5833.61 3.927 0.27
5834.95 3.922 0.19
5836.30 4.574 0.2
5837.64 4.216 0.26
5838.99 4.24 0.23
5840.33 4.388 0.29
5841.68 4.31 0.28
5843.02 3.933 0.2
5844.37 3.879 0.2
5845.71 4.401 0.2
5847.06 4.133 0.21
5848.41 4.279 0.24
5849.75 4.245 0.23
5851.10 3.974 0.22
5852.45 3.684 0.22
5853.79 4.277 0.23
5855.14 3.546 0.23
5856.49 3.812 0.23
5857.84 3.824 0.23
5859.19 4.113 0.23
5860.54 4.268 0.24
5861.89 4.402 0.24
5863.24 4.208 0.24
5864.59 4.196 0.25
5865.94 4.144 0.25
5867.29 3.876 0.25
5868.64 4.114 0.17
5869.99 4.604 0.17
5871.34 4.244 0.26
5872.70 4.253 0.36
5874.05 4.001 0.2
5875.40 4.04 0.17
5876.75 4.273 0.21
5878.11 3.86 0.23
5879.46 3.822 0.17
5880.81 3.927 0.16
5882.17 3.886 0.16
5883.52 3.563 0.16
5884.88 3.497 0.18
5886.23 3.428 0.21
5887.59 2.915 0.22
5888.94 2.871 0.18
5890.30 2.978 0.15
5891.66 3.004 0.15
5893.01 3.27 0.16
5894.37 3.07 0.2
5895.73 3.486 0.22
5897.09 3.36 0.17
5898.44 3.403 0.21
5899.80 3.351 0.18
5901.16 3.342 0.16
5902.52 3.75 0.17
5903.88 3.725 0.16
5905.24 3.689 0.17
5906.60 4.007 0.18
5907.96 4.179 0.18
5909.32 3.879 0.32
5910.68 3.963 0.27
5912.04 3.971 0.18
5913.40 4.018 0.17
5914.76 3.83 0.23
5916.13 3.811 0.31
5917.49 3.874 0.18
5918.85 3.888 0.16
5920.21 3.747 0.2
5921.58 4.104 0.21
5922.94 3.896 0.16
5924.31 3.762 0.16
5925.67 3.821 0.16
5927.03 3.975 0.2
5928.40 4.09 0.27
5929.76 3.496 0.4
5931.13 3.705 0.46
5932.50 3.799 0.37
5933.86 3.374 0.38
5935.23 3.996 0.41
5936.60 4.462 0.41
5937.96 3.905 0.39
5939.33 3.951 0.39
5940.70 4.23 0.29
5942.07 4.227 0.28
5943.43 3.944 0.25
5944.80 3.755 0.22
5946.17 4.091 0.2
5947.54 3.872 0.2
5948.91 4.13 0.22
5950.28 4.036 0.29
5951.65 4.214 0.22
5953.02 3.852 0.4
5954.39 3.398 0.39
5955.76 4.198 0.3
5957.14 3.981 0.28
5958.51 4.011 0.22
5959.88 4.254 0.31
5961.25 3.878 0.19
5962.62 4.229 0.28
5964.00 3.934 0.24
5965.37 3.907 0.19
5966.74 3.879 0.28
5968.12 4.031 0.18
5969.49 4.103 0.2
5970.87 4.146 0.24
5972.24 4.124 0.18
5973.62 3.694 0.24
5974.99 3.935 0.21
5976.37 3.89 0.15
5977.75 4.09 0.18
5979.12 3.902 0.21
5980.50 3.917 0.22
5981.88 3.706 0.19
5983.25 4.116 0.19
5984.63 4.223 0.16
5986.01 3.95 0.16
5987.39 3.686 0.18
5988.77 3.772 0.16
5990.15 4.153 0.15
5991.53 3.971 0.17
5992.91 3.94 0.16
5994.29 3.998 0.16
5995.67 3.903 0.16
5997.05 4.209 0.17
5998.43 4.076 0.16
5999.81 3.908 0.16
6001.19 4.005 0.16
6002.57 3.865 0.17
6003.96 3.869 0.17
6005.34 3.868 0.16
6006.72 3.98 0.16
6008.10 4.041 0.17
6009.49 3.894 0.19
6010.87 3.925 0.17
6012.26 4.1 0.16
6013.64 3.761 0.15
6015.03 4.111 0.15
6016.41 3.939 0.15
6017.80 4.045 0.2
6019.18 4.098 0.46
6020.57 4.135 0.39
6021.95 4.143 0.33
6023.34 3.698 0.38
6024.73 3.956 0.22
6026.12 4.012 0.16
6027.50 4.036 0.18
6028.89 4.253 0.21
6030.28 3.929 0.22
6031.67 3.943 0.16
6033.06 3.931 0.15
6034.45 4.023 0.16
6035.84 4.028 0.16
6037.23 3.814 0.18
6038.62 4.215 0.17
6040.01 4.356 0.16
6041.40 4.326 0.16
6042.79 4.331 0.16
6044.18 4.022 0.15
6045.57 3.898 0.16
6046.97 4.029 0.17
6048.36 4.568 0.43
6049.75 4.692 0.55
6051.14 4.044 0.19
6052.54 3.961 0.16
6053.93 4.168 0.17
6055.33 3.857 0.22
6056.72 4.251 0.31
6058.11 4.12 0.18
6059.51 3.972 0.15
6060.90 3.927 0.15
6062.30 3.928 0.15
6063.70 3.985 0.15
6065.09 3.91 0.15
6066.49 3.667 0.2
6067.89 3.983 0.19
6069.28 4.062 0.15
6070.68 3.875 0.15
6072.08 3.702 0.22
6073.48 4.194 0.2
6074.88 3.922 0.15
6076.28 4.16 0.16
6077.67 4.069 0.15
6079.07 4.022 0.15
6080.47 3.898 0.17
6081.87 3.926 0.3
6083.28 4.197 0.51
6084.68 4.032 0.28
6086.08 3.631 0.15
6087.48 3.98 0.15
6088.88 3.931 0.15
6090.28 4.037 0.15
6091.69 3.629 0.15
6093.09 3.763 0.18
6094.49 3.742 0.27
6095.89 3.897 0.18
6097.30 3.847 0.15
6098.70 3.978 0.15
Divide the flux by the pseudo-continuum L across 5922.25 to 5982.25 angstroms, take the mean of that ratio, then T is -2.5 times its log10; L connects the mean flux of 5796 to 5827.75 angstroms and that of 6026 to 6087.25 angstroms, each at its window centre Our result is 0.02 mag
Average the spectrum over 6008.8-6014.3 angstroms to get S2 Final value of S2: 3.92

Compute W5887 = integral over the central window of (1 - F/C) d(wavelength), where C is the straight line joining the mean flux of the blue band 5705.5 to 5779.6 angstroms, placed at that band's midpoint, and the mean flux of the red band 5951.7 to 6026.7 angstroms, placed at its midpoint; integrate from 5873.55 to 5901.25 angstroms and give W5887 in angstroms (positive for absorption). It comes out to 3.5 angstroms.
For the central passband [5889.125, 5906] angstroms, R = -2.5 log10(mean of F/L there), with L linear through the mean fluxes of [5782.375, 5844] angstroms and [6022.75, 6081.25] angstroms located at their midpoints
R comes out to 0.21 mag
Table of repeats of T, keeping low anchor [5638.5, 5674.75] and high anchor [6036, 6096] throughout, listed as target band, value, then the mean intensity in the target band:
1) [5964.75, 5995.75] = 0.016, 3.96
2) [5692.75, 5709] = 0.038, 3.88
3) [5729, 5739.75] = 0.029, 3.91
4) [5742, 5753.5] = -0.026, 4.12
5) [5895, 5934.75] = 0.070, 3.77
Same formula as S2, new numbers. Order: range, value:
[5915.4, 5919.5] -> 3.85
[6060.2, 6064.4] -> 3.95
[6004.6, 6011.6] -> 3.94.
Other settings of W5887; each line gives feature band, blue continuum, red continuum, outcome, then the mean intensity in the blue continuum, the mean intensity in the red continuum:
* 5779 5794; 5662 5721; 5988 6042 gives 0.19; 3.96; 4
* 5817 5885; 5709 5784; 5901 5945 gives -2.63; 4.04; 3.89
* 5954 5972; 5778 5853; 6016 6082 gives 0.18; 4.06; 4.04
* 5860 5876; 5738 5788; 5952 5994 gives -0.77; 4.04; 3.96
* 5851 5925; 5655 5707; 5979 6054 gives 3.69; 3.95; 4.03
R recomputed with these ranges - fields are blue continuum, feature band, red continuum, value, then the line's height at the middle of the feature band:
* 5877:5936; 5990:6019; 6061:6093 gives -0.04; 3.82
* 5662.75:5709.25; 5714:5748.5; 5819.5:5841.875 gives -0.01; 4.02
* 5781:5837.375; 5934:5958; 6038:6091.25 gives 0.01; 4.05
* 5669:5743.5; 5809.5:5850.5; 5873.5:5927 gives -0.10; 3.79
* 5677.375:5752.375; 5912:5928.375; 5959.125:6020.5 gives 0.02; 3.98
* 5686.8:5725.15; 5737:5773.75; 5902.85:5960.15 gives -0.03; 3.97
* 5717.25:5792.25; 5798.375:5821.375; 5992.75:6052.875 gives 0.01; 4.03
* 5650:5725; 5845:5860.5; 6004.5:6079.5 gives -0.01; 4.01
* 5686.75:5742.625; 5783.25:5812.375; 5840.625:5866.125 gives 0.02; 4.05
